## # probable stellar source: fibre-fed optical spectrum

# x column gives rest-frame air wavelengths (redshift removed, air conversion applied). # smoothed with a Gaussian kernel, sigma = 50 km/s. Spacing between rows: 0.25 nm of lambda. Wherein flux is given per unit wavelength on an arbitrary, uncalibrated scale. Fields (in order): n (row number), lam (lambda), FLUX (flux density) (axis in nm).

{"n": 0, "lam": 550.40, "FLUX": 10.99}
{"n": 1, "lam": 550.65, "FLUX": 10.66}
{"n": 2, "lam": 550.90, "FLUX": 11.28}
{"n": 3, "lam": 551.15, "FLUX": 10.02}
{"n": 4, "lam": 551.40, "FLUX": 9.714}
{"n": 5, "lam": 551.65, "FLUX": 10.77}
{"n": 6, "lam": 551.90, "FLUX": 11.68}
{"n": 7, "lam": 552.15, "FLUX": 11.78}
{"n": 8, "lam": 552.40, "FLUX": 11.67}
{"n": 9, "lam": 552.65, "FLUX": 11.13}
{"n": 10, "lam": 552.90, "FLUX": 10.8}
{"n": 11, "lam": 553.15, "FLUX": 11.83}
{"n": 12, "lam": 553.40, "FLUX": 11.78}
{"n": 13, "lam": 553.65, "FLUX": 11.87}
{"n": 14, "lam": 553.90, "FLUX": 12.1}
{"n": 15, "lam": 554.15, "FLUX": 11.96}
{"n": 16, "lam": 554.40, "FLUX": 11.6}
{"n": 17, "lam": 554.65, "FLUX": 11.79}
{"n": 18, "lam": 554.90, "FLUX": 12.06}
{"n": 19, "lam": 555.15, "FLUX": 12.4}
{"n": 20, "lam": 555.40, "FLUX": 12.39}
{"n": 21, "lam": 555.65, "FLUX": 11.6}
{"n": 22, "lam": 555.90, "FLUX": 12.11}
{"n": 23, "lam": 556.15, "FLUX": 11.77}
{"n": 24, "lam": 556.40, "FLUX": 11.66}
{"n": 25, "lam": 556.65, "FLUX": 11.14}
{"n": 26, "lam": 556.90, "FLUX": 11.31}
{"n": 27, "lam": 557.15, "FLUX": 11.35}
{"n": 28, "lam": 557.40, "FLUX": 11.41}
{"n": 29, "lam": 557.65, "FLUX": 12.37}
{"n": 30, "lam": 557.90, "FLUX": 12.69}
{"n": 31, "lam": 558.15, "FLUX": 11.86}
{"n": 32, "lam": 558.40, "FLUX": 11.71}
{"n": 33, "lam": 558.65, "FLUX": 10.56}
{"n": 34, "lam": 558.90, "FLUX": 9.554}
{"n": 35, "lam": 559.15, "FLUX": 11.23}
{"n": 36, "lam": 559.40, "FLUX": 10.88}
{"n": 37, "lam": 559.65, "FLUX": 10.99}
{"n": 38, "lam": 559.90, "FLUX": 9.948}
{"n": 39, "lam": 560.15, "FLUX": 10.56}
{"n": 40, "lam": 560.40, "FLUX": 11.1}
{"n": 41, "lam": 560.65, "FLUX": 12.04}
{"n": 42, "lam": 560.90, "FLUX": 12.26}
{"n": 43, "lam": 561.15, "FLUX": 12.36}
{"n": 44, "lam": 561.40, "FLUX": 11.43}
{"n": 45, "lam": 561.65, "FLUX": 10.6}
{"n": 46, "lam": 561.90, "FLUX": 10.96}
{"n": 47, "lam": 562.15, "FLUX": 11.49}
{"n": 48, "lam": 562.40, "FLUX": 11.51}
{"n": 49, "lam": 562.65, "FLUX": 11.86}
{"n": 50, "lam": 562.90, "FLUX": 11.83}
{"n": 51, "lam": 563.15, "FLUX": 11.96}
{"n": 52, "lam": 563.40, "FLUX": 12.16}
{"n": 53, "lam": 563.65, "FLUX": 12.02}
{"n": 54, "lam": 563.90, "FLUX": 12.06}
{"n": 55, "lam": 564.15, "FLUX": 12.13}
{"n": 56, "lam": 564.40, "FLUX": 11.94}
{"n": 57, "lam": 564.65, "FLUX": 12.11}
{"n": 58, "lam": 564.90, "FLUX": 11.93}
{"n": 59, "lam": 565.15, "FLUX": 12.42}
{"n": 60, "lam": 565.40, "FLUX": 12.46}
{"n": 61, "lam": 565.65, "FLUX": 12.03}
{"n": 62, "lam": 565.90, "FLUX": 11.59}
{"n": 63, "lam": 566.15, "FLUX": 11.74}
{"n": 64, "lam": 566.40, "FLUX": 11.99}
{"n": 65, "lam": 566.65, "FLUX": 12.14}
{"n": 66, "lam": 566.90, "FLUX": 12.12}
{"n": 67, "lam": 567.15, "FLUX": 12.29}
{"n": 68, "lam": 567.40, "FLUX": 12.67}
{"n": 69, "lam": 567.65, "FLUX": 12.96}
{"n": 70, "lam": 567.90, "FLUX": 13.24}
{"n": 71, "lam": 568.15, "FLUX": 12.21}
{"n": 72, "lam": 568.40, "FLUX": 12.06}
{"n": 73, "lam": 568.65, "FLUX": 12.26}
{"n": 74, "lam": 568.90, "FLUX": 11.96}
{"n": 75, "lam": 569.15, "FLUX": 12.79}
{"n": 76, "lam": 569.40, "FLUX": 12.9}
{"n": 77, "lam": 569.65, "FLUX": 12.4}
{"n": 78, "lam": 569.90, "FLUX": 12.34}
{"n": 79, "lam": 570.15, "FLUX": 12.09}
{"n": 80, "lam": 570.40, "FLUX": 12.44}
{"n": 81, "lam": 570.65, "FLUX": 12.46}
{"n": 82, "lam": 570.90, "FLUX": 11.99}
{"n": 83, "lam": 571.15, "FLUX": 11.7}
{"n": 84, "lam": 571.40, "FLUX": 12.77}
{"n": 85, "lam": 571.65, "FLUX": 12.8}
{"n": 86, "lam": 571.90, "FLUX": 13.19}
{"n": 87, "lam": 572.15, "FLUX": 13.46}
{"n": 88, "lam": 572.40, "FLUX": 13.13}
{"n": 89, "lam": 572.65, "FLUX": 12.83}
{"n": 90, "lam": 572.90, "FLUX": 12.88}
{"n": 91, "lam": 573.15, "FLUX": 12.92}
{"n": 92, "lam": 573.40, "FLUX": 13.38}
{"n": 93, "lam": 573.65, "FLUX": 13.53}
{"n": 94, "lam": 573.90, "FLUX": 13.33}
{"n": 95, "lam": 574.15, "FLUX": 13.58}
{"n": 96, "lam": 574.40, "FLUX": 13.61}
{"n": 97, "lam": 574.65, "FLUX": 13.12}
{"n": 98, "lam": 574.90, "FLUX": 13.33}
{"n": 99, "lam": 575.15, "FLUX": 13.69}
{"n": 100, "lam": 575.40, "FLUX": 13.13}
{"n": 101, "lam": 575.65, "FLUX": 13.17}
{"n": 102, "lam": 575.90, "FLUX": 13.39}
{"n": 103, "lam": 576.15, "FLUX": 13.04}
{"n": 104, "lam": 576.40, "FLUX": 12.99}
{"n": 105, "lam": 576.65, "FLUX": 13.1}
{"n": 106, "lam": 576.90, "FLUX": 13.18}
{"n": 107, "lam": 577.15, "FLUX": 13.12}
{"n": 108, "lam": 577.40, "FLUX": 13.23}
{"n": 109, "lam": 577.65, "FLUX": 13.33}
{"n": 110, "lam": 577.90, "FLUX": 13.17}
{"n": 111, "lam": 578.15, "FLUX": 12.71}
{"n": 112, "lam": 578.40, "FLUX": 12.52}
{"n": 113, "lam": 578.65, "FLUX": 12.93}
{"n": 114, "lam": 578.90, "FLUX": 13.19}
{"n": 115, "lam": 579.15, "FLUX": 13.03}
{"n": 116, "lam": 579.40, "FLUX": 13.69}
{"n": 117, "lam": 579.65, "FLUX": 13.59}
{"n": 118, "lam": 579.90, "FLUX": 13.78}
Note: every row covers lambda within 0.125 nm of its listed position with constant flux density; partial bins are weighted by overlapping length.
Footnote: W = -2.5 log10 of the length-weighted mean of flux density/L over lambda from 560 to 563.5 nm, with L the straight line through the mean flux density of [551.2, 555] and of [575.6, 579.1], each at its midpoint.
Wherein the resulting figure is 0.04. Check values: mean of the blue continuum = 11.5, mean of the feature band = 11.6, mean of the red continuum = 13.1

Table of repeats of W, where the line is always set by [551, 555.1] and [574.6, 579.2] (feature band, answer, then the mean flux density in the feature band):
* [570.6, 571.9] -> 0.03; 12.4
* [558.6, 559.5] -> 0.13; 10.5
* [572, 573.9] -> -0.03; 13.2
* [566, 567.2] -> 0.03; 12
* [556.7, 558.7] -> 0.01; 11.7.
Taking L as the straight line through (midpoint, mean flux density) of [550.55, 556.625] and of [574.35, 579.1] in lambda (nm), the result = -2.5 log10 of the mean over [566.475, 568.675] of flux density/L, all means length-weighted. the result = 0.01 mag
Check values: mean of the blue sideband 11.5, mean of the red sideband 13.1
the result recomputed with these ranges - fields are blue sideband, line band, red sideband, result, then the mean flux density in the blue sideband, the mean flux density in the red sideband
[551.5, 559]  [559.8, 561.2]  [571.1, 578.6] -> 0.06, 11.6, 13.1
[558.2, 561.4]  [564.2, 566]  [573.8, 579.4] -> -0.03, 11.1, 13.2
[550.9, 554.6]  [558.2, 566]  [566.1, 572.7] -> 0.04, 11.3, 12.5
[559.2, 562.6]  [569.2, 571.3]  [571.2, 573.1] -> 0.03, 11.3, 13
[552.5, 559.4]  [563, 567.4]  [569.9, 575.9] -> 0.02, 11.6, 13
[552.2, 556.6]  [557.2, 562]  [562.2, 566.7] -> 0.06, 11.8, 12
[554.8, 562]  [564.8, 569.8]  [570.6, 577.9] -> 0.01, 11.5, 13.1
